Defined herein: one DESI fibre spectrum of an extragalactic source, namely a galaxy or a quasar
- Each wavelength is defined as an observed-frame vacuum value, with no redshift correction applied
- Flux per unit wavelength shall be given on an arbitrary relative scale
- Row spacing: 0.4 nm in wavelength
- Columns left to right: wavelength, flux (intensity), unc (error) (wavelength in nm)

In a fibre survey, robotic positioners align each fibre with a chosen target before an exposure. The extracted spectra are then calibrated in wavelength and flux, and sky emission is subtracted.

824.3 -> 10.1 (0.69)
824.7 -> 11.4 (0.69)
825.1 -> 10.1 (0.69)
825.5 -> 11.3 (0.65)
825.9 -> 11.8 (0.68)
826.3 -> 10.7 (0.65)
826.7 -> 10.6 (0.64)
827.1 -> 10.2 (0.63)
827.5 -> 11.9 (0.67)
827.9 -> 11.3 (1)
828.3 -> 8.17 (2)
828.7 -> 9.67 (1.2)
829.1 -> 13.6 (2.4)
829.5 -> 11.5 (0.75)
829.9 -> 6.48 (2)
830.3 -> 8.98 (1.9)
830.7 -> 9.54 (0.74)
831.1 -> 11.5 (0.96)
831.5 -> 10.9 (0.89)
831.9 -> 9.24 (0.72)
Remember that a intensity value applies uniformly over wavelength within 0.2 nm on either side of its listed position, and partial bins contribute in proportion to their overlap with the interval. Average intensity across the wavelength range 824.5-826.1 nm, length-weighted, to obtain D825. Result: 11.2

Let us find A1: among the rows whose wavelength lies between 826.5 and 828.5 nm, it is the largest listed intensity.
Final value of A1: 11.9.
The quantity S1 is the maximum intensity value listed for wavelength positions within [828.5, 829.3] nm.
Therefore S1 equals 13.6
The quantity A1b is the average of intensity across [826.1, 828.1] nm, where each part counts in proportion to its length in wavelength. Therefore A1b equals 10.9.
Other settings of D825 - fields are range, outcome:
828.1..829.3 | 10.5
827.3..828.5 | 10.5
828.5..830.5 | 10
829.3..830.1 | 8.99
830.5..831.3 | 10.5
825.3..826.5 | 11.3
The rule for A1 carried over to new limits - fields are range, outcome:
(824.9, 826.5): 11.8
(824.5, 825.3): 11.4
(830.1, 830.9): 9.54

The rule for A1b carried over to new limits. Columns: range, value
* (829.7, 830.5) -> 7.73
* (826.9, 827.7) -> 11.1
